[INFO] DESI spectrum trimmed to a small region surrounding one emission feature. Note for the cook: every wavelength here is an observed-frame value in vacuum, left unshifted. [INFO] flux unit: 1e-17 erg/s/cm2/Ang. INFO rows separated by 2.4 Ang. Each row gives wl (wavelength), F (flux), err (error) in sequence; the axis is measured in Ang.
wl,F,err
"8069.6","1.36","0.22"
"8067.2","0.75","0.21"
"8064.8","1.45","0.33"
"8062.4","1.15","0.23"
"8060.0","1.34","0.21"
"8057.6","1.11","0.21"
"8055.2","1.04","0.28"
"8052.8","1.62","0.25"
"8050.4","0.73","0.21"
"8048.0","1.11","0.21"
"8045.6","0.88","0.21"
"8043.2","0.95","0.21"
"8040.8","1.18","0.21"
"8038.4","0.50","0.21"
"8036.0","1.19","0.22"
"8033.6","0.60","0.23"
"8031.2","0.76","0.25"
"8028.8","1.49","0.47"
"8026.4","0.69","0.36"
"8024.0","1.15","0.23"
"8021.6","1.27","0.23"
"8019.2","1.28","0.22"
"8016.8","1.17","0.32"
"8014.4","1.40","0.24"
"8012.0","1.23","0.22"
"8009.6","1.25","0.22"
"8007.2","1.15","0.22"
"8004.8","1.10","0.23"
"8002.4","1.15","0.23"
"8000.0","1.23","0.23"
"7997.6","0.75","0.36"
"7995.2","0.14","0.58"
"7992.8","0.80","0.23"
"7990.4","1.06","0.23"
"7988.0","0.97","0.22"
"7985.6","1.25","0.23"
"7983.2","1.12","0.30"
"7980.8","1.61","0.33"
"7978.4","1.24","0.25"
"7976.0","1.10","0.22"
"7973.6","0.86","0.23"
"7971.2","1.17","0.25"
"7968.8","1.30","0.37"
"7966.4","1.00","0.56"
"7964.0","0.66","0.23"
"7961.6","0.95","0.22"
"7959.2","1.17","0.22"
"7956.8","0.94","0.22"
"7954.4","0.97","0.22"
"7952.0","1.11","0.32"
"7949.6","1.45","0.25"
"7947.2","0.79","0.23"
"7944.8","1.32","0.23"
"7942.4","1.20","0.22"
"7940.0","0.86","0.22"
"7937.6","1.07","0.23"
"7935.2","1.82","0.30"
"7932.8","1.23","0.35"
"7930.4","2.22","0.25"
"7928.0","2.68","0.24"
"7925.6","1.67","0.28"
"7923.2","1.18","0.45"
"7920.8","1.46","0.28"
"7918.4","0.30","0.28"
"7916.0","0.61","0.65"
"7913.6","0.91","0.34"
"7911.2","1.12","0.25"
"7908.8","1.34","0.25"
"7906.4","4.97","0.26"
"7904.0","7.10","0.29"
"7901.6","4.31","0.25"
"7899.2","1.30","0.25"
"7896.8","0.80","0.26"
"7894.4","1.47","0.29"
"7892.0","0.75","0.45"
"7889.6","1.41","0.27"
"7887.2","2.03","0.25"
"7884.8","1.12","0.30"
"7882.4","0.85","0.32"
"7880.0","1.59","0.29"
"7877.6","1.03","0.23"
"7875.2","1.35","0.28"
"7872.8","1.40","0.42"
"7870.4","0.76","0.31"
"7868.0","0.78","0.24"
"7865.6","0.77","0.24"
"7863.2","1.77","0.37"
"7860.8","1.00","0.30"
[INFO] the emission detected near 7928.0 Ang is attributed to [N II] 6583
